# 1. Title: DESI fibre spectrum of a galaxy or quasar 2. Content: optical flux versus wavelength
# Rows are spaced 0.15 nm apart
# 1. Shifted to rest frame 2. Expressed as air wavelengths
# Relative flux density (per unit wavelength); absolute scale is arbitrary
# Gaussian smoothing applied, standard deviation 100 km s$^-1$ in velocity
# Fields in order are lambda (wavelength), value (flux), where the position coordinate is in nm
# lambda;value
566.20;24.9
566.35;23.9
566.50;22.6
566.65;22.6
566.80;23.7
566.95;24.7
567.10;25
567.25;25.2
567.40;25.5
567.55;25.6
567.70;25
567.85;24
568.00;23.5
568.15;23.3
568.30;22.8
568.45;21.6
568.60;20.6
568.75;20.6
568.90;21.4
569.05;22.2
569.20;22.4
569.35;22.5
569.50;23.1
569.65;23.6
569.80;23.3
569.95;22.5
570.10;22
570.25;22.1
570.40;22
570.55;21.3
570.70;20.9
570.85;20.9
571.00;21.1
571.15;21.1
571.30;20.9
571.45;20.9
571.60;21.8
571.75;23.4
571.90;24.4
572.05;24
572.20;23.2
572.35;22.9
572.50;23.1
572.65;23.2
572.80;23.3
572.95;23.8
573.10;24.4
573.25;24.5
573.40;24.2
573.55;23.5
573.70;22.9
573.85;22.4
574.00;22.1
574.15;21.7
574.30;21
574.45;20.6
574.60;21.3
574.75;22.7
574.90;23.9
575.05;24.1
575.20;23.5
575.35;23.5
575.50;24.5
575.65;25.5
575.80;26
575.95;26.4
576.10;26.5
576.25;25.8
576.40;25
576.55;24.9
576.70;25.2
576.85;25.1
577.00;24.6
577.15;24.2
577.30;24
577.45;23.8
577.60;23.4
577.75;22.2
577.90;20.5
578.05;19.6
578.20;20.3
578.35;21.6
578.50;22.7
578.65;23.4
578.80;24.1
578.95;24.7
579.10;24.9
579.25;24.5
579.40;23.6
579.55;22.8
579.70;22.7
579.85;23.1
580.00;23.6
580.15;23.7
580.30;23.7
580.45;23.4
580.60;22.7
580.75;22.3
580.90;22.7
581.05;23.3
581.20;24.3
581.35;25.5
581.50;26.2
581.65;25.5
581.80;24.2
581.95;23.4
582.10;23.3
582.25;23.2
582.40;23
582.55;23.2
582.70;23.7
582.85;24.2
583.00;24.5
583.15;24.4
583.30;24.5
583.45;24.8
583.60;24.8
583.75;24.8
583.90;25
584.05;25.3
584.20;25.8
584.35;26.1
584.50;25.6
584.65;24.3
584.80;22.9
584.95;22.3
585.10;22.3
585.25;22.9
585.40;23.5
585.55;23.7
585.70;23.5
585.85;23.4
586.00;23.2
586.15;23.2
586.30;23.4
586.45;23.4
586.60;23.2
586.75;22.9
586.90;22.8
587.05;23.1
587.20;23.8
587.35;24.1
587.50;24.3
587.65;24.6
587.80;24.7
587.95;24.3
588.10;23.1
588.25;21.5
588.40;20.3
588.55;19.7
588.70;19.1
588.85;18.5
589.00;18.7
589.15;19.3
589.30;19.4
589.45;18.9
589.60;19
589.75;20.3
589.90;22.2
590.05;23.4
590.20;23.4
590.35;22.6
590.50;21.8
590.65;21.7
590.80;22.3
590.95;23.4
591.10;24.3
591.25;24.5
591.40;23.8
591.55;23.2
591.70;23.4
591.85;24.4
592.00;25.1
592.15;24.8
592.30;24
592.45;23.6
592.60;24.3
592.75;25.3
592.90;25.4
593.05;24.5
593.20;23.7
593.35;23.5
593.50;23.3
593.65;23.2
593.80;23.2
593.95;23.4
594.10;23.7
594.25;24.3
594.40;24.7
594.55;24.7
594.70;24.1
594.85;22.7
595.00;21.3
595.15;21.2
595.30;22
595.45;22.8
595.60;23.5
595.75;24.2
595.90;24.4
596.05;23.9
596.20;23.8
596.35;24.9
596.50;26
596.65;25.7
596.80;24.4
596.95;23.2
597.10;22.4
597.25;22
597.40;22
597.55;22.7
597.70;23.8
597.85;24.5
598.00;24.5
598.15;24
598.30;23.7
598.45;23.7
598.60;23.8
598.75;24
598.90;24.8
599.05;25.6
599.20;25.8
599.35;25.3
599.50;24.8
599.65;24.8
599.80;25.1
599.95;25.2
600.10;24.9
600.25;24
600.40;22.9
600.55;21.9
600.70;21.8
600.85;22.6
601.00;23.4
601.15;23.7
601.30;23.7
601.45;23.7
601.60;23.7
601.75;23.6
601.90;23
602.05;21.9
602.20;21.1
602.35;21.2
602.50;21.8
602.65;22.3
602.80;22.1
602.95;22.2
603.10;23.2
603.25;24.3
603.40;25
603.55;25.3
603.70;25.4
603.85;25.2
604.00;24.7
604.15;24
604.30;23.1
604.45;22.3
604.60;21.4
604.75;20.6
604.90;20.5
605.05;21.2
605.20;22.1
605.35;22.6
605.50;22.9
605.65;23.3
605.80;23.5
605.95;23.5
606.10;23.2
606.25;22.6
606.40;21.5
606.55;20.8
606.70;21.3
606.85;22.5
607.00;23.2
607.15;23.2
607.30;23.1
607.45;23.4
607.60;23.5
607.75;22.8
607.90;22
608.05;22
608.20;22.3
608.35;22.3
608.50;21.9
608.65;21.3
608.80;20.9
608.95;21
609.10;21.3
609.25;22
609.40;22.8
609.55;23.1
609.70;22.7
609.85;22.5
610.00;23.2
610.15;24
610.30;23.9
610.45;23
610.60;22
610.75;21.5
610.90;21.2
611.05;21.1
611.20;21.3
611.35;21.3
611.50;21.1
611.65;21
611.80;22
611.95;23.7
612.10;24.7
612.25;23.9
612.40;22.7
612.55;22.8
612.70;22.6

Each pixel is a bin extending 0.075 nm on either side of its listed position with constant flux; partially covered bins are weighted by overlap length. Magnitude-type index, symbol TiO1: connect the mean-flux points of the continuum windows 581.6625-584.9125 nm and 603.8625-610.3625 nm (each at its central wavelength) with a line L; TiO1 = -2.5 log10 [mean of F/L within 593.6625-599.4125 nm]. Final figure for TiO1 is -0.023 mag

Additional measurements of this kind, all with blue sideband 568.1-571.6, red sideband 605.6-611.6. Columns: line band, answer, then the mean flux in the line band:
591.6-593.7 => -0.10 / 24.2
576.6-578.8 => -0.05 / 23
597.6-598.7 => -0.08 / 24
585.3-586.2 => -0.06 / 23.4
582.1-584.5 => -0.12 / 24.5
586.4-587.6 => -0.07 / 23.5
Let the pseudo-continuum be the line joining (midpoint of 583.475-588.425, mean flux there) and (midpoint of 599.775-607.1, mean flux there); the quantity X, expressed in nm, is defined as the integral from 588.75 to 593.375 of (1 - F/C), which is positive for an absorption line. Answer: 0.17 nm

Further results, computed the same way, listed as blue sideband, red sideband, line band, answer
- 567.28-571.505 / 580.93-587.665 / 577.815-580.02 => 0.06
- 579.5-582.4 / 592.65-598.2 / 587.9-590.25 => 0.30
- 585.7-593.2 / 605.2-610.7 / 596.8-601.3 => -0.24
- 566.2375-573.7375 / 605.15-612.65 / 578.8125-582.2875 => -0.15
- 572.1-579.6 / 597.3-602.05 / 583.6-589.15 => 0.13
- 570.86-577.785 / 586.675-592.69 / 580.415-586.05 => -0.27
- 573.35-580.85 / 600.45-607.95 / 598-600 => -0.15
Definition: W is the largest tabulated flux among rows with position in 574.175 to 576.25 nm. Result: 26.5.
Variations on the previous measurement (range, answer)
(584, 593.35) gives 26.1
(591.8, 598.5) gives 26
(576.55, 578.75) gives 25.2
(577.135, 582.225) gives 26.2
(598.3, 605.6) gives 25.8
